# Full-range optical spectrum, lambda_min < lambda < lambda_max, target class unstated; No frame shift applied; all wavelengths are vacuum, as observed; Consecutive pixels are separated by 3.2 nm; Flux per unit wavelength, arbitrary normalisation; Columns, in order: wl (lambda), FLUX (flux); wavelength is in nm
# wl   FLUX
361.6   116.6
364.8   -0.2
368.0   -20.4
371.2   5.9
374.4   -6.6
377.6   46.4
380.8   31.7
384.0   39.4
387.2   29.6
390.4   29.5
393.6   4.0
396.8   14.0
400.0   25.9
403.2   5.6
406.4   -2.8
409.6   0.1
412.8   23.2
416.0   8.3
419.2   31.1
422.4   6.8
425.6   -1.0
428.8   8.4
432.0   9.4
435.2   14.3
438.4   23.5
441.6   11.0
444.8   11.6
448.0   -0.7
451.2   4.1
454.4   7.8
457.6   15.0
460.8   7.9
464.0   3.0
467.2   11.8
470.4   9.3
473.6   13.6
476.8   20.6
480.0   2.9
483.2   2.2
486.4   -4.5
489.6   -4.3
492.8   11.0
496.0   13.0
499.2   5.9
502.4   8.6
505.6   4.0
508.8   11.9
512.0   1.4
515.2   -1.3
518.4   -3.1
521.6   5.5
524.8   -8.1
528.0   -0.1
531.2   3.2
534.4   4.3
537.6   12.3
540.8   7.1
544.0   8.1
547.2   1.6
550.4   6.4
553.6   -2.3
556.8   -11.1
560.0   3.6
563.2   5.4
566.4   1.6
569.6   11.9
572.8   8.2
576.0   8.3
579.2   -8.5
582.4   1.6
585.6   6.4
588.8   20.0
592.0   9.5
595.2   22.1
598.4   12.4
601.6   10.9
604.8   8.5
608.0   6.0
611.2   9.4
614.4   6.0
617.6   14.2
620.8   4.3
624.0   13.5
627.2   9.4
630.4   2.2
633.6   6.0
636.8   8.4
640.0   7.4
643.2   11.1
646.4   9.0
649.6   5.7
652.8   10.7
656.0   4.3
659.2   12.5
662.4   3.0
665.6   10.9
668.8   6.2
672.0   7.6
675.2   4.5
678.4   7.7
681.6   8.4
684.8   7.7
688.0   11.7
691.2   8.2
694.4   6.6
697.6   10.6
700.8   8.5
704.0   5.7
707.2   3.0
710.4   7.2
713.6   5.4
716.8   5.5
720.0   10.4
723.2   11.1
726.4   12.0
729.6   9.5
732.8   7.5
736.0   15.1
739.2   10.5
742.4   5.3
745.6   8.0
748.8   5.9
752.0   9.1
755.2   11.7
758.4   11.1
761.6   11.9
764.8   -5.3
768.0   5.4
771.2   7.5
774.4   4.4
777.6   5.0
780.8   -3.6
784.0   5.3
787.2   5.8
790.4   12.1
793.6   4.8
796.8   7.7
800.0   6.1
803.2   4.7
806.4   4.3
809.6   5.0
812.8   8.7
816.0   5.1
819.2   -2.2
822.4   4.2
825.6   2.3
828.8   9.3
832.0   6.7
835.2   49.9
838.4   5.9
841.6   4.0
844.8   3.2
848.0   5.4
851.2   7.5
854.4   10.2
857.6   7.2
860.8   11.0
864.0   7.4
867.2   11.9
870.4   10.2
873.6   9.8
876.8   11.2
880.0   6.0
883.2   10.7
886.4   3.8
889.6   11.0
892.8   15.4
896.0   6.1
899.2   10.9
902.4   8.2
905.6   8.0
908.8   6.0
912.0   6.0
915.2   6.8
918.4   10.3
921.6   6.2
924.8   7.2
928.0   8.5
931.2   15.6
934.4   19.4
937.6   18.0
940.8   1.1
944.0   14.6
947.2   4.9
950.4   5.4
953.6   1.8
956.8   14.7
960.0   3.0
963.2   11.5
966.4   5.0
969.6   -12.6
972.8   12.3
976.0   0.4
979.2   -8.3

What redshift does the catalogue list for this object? 1.24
